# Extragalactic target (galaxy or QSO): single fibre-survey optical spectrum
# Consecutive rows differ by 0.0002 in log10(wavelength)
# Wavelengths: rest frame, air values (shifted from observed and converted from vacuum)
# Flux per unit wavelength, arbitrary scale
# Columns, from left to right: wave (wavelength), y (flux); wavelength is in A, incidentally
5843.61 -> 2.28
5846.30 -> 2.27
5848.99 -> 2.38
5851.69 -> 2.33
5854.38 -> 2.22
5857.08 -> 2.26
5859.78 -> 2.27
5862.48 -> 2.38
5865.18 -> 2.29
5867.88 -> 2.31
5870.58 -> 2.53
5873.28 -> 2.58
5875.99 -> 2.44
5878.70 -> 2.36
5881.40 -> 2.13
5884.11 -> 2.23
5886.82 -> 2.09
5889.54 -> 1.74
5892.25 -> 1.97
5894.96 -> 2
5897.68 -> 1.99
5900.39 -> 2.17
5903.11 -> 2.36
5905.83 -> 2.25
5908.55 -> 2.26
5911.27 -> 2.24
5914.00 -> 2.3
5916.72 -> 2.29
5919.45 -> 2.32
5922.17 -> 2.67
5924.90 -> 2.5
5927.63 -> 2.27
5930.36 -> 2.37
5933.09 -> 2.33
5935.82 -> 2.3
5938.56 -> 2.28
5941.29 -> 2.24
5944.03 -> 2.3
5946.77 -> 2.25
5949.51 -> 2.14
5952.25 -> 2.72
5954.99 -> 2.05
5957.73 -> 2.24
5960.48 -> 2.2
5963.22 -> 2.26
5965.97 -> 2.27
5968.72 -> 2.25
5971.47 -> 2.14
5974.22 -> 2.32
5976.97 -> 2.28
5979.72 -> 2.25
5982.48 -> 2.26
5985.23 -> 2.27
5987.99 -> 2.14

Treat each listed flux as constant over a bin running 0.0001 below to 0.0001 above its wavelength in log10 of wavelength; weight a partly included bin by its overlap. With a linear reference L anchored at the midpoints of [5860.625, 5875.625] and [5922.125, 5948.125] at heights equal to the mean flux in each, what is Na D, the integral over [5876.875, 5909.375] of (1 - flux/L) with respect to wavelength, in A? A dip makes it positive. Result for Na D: 3.5 A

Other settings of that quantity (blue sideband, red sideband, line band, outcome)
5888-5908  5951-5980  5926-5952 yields -1.2 A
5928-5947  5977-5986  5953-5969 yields 0.4 A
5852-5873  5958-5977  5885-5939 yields 1.3 A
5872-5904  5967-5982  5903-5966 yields -2.8 A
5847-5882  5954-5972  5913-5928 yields -0.9 A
